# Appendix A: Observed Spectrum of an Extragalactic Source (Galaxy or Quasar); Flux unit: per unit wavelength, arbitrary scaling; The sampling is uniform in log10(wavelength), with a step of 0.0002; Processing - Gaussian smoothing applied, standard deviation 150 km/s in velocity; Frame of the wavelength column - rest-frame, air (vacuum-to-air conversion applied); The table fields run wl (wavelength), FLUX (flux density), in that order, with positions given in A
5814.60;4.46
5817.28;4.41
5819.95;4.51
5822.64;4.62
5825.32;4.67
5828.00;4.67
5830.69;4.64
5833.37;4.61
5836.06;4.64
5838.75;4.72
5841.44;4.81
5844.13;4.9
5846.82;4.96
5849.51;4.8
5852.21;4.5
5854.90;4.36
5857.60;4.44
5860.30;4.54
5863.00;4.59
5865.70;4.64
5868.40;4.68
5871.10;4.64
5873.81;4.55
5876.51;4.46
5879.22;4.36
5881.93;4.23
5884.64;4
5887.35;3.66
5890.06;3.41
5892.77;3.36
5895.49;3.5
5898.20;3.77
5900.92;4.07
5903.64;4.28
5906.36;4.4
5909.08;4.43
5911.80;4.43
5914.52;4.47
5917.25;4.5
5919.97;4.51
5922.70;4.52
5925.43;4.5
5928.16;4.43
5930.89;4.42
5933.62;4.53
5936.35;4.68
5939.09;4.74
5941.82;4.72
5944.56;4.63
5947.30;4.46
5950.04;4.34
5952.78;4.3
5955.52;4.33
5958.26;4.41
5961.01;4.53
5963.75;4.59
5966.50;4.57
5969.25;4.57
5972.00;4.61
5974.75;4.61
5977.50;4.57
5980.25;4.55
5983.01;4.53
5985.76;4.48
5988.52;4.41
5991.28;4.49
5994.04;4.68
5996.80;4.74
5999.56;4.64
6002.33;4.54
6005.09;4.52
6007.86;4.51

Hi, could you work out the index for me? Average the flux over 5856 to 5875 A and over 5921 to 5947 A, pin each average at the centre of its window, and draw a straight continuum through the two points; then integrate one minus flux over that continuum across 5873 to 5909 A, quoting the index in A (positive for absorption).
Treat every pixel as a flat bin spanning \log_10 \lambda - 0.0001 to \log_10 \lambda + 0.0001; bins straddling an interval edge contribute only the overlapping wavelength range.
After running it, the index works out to 4.4 A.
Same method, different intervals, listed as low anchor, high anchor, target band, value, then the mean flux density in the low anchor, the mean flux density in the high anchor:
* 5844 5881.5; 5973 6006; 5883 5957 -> 4.8 A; 4.58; 4.57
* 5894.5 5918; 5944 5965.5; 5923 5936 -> -0.5 A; 4.21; 4.44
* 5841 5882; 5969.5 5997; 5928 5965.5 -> 0.5 A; 4.6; 4.56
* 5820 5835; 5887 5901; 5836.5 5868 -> -3.1 A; 4.63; 3.59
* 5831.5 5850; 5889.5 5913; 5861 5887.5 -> -0.5 A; 4.77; 3.98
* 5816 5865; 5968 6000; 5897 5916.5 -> 1.4 A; 4.63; 4.57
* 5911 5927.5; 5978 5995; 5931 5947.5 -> -0.5 A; 4.49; 4.52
